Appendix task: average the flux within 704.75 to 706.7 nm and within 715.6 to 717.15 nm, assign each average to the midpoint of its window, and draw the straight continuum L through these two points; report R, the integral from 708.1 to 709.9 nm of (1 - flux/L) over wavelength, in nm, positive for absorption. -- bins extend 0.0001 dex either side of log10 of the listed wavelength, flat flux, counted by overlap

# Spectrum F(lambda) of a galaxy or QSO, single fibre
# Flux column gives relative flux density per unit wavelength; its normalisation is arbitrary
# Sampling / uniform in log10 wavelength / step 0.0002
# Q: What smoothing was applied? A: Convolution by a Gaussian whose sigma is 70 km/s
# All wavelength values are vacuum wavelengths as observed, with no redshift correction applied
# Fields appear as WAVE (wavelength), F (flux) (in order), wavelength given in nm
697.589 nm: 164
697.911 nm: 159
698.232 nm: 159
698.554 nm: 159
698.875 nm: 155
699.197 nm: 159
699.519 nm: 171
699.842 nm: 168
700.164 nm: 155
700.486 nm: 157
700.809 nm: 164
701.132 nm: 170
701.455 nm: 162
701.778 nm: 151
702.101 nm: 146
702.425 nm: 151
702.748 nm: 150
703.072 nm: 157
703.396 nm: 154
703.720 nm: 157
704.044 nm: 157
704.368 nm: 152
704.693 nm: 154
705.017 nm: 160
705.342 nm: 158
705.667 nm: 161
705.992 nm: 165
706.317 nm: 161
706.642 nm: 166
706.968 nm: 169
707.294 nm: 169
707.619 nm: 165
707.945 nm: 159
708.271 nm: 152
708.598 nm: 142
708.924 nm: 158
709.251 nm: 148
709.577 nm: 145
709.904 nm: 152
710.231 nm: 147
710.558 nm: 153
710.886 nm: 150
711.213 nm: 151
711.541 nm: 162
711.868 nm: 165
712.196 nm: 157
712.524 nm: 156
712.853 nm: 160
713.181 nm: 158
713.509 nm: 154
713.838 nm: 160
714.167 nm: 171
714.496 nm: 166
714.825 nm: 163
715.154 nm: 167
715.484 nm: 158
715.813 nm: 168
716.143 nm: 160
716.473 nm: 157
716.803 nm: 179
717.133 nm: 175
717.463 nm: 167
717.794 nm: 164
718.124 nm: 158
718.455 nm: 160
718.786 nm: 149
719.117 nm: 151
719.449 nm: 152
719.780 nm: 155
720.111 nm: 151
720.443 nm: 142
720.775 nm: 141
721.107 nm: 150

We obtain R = 0.151 nm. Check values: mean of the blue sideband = 161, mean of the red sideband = 167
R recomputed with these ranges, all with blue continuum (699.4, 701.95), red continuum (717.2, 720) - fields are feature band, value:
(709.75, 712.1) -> 0.07 nm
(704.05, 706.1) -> 0.04 nm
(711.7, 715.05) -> -0.05 nm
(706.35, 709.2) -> 0.01 nm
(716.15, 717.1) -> -0.06 nm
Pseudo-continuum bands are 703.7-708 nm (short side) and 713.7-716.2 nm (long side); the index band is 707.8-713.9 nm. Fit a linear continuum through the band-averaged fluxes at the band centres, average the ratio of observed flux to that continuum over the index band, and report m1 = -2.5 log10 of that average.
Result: 0.061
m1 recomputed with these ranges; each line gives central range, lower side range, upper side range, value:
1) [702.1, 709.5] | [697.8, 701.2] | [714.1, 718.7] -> 0.04 mag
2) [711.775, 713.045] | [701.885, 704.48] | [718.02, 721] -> -0.05 mag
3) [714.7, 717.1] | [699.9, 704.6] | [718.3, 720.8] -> -0.09 mag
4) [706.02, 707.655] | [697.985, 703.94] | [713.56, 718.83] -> -0.04 mag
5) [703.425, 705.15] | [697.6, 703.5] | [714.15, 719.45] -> 0.02 mag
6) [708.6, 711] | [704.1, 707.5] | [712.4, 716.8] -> 0.08 mag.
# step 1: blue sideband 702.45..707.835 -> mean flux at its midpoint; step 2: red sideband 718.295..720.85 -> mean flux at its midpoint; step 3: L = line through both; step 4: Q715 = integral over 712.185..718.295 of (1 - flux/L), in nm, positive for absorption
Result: -0.40 nm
